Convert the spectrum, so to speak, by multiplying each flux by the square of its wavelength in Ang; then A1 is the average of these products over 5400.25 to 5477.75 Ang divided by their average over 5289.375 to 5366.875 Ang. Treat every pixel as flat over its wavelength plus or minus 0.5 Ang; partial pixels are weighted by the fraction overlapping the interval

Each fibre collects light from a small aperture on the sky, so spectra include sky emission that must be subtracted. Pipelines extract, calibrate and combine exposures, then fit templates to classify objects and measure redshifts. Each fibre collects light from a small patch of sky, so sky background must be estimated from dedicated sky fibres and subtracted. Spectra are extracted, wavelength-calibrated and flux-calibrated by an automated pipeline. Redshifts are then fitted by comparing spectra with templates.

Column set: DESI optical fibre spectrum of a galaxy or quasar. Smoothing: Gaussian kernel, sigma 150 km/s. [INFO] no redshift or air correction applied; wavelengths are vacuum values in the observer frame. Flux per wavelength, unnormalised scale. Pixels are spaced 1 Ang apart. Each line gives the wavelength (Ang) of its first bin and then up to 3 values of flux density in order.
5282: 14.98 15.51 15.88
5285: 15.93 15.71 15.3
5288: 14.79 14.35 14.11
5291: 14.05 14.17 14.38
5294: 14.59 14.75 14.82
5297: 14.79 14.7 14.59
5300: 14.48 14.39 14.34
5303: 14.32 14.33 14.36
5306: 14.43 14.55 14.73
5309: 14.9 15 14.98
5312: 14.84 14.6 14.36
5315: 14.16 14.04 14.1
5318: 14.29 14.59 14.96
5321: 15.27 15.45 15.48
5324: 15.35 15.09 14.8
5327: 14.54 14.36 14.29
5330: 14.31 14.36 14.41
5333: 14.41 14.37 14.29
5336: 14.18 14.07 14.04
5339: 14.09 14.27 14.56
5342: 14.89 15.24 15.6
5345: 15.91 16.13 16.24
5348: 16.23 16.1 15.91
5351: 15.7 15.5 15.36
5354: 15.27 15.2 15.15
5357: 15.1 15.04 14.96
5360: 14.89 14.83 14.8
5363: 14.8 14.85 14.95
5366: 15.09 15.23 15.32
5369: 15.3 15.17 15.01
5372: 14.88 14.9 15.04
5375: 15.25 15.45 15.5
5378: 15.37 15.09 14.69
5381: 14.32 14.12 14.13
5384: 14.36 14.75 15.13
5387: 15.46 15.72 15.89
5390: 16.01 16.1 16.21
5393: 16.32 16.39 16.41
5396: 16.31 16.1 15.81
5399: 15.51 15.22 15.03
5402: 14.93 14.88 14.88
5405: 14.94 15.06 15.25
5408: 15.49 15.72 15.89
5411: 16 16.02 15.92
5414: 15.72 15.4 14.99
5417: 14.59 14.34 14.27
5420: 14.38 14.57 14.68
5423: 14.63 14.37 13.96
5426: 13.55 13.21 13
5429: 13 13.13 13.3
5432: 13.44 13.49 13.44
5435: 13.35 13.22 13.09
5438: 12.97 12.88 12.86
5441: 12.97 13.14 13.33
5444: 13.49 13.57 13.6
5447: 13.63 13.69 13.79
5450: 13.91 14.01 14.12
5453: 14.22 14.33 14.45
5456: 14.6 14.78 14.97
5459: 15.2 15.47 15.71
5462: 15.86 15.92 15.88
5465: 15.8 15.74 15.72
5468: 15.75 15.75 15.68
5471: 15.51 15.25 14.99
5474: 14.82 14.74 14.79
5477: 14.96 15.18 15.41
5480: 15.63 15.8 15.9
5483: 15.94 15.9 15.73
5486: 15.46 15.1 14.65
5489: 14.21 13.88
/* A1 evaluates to 1.0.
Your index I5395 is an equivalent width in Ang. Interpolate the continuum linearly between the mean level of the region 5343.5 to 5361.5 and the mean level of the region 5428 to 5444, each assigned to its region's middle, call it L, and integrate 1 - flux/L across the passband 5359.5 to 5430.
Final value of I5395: -3.7 Ang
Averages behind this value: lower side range 15.5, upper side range 13.2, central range 15.1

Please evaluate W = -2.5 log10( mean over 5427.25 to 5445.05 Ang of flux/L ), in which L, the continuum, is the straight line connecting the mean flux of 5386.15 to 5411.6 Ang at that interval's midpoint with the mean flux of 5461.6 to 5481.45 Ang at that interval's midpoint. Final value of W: 0.18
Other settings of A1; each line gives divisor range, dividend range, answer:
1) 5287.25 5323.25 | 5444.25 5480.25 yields 1.08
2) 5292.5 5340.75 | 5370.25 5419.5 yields 1.08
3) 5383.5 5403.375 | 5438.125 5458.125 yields 0.90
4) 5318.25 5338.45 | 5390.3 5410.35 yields 1.10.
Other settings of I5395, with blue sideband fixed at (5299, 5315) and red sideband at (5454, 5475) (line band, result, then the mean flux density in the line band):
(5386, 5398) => -0.8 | 16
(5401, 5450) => 3.2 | 14.2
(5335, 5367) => -0.7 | 15.1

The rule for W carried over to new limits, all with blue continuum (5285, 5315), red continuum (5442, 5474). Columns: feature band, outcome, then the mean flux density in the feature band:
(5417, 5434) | 0.068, 13.8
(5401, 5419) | -0.039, 15.3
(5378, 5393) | -0.035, 15.2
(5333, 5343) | 0.023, 14.4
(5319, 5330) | -0.019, 14.9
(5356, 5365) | -0.018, 14.9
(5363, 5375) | -0.027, 15.1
